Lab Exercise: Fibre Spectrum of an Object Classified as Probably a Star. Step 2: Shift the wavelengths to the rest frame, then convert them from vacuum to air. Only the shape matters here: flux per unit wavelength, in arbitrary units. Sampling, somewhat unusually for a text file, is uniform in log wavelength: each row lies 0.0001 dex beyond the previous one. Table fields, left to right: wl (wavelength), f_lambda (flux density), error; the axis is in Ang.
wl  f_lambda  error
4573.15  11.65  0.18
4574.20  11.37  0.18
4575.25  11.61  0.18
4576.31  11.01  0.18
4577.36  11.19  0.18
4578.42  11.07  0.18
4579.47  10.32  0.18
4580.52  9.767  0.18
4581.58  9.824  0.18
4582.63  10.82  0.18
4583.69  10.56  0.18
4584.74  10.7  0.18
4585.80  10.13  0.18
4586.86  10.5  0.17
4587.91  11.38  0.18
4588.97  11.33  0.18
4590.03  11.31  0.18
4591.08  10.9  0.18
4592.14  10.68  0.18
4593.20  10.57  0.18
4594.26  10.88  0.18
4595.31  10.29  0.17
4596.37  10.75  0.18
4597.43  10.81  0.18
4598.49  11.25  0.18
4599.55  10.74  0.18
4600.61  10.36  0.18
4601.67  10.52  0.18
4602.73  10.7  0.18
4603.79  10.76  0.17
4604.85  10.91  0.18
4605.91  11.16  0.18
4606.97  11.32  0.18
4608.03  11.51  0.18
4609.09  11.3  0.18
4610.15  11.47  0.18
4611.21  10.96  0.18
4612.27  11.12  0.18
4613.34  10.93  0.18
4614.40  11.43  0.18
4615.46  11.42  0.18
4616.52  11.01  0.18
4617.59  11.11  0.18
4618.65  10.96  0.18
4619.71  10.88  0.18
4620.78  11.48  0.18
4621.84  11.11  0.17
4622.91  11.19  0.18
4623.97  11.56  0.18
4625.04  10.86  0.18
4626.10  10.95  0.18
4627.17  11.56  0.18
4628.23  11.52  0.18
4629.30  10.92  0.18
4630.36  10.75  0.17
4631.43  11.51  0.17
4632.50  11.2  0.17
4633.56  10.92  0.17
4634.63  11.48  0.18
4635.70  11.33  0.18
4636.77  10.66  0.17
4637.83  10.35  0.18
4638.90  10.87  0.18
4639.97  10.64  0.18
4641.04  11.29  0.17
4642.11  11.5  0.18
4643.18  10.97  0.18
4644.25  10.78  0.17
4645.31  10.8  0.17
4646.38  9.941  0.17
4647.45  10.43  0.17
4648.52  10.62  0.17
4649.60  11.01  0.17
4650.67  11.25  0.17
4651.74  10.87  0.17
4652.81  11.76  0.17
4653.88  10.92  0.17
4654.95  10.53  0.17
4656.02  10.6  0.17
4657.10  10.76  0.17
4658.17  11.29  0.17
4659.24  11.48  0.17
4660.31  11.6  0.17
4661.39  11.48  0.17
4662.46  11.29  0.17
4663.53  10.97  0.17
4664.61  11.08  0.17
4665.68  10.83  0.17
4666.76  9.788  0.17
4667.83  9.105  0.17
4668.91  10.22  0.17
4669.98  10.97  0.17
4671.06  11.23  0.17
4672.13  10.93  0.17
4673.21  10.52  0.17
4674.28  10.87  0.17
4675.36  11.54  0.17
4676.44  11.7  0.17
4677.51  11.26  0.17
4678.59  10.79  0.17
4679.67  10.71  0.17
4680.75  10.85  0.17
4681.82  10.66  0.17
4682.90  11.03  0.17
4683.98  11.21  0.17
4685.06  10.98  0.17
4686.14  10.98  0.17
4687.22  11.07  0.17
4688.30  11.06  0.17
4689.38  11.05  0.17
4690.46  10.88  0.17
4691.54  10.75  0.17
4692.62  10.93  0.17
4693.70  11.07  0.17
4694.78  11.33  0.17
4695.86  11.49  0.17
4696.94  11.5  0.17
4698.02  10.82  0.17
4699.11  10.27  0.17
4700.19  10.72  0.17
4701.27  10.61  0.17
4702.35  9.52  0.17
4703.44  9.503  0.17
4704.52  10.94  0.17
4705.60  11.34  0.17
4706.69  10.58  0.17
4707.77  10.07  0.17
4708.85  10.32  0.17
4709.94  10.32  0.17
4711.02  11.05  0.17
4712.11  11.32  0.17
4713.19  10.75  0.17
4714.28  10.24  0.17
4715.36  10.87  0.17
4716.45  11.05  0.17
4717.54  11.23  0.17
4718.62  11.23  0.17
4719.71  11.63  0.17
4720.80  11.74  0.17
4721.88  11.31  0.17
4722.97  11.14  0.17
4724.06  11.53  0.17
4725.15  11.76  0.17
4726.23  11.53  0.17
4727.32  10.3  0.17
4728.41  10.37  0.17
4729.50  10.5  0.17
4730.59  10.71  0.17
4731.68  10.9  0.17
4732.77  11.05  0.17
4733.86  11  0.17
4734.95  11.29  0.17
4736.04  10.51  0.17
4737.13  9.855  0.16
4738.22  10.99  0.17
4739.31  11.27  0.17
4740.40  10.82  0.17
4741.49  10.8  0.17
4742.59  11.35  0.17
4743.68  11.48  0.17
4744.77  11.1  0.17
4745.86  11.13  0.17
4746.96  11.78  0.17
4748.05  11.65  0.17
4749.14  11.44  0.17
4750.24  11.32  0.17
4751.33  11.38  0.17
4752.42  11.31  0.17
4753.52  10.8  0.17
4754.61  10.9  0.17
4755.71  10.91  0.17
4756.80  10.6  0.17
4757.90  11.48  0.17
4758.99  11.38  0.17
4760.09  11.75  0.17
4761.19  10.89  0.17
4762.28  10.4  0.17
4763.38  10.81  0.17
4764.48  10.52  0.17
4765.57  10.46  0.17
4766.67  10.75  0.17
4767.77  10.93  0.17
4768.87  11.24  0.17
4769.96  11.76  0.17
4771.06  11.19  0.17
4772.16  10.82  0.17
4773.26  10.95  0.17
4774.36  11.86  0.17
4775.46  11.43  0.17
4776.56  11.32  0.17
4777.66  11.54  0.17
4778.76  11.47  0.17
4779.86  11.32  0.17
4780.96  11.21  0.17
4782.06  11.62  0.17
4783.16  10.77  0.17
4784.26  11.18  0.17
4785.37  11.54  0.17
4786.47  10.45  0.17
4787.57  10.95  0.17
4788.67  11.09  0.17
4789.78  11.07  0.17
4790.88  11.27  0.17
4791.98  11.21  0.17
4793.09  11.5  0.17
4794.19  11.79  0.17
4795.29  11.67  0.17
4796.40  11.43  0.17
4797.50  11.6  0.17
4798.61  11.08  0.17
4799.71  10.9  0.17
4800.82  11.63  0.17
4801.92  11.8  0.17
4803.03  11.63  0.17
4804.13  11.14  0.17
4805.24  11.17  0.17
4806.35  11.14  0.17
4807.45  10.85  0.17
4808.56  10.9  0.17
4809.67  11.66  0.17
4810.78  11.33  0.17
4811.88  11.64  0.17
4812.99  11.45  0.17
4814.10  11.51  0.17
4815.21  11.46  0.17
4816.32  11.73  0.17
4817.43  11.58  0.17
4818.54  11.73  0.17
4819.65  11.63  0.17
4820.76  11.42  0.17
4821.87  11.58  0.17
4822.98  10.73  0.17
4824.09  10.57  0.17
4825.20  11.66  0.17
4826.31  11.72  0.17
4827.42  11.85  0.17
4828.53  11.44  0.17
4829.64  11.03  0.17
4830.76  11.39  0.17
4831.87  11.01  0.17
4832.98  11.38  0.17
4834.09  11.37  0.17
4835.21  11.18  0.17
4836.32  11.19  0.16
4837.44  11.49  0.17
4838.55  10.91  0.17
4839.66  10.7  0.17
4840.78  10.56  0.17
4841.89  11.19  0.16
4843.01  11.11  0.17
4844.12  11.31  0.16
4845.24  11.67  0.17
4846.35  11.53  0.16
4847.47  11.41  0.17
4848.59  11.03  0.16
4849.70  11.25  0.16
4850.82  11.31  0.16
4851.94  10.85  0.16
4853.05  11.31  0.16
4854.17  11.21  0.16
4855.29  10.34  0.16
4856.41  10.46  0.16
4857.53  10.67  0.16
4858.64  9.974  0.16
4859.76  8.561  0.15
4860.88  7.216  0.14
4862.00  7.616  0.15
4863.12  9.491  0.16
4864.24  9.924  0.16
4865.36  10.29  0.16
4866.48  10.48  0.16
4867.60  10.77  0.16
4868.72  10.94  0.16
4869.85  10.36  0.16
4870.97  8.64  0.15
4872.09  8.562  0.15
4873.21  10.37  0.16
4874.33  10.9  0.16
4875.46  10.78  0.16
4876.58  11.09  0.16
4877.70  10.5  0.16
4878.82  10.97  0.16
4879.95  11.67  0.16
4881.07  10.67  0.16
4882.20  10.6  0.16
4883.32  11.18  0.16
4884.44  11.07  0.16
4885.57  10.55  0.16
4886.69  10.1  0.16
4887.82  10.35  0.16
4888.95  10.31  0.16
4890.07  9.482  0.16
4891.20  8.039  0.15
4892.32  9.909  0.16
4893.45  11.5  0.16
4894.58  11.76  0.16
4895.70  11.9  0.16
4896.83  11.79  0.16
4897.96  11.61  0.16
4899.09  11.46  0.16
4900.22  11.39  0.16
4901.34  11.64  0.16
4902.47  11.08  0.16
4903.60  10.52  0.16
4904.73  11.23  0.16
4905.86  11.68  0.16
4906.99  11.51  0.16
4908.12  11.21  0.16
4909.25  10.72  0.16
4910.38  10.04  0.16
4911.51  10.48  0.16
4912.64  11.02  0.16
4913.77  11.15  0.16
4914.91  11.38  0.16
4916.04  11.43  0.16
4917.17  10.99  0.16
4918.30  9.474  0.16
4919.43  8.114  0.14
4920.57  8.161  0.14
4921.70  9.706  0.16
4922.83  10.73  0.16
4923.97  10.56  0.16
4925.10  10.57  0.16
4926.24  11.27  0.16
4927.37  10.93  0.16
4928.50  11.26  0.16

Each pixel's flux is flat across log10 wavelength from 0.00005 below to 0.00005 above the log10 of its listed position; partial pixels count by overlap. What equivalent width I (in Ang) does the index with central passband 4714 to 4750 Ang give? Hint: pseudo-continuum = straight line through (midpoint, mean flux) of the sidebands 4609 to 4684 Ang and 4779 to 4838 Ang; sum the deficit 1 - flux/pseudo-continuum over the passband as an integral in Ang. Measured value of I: 0.28 Ang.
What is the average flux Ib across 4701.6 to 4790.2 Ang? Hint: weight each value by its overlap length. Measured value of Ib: 11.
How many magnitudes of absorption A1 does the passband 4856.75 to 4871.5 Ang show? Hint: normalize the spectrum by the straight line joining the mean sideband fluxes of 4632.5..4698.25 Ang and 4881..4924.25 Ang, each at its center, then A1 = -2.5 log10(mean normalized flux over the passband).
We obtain 0.12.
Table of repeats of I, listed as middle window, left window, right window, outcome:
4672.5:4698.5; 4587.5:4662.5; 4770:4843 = 0.2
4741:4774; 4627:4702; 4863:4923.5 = -0.9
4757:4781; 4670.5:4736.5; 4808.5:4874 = -0.6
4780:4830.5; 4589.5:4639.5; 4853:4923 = -3.4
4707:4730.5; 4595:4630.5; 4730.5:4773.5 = 0.2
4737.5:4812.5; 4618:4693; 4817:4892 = -2.9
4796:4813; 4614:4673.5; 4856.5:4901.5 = -1.2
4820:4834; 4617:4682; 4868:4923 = -0.8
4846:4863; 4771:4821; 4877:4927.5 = 1.1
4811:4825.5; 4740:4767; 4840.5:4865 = -1.0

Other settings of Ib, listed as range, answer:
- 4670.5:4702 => 11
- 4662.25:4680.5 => 10.8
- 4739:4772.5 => 11.1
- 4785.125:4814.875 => 11.3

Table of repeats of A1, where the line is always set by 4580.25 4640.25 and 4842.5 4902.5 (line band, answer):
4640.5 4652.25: 0.004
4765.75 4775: -0.043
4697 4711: 0.034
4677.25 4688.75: -0.010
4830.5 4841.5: -0.049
